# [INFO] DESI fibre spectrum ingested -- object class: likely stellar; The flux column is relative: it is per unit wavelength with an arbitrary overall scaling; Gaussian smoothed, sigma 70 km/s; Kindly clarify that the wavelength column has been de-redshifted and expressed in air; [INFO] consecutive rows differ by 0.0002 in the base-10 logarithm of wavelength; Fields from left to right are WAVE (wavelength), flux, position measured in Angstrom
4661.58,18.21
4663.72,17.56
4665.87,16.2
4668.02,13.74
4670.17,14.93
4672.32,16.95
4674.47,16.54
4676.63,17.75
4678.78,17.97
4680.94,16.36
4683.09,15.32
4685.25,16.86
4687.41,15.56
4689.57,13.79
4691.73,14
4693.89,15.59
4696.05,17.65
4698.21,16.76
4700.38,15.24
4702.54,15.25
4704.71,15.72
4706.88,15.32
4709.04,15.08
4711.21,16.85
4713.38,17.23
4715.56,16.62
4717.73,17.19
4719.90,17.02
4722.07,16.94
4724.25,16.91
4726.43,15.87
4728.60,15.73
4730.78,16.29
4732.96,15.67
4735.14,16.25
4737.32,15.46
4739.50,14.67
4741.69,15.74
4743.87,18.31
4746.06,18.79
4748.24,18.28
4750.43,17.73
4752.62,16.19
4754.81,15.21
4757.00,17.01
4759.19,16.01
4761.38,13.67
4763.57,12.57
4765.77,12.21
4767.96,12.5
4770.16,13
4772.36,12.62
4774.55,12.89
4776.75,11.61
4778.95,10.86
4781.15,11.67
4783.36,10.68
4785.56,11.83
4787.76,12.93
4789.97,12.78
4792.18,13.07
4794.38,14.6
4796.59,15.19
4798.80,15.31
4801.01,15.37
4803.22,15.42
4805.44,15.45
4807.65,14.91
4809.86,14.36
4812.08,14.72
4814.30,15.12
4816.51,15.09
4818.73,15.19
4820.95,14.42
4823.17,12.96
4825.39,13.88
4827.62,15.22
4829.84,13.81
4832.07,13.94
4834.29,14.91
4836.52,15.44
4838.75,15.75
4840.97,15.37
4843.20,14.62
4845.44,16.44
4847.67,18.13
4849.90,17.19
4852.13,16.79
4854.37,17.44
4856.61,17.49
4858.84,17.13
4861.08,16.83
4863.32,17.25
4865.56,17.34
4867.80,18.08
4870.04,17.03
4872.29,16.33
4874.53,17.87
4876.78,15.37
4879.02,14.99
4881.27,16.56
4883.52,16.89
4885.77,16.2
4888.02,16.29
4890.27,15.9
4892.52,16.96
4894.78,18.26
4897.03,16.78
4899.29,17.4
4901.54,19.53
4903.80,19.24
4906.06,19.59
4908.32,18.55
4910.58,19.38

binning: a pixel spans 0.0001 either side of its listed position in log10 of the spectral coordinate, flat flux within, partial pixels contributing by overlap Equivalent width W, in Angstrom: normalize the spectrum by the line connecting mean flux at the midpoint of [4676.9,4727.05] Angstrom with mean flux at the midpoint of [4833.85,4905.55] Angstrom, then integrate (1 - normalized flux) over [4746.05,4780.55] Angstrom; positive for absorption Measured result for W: 4.5 Angstrom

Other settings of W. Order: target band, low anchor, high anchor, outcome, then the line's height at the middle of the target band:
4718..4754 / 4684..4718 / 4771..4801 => -4.9 Angstrom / 14.6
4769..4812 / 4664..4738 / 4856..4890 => 7.9 Angstrom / 16.4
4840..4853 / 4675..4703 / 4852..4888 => 0.2 Angstrom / 16.7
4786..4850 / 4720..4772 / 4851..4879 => 6.5 Angstrom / 16.5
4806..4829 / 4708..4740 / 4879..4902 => 2.8 Angstrom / 16.6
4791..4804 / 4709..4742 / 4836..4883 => 1.3 Angstrom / 16.5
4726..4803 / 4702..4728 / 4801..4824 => 5.3 Angstrom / 15.6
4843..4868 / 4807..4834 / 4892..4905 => -1.6 Angstrom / 16.1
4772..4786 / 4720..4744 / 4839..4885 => 4.0 Angstrom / 16.3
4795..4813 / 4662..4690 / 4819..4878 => 1.1 Angstrom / 16.1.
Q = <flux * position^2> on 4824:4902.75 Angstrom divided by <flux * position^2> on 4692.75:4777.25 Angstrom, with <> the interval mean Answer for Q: 1.11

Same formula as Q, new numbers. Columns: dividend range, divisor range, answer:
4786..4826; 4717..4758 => 0.90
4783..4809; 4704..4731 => 0.89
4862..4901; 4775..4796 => 1.42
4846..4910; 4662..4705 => 1.17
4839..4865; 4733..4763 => 1.07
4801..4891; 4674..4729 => 1.04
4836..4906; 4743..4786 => 1.25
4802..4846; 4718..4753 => 0.92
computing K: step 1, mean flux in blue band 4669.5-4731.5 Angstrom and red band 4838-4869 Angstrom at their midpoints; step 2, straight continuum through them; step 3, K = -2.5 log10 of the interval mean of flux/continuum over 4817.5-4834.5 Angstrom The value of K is 0.17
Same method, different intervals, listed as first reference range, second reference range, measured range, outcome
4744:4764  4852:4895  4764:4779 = 0.31 mag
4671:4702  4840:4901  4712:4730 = -0.03 mag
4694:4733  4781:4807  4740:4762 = -0.11 mag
